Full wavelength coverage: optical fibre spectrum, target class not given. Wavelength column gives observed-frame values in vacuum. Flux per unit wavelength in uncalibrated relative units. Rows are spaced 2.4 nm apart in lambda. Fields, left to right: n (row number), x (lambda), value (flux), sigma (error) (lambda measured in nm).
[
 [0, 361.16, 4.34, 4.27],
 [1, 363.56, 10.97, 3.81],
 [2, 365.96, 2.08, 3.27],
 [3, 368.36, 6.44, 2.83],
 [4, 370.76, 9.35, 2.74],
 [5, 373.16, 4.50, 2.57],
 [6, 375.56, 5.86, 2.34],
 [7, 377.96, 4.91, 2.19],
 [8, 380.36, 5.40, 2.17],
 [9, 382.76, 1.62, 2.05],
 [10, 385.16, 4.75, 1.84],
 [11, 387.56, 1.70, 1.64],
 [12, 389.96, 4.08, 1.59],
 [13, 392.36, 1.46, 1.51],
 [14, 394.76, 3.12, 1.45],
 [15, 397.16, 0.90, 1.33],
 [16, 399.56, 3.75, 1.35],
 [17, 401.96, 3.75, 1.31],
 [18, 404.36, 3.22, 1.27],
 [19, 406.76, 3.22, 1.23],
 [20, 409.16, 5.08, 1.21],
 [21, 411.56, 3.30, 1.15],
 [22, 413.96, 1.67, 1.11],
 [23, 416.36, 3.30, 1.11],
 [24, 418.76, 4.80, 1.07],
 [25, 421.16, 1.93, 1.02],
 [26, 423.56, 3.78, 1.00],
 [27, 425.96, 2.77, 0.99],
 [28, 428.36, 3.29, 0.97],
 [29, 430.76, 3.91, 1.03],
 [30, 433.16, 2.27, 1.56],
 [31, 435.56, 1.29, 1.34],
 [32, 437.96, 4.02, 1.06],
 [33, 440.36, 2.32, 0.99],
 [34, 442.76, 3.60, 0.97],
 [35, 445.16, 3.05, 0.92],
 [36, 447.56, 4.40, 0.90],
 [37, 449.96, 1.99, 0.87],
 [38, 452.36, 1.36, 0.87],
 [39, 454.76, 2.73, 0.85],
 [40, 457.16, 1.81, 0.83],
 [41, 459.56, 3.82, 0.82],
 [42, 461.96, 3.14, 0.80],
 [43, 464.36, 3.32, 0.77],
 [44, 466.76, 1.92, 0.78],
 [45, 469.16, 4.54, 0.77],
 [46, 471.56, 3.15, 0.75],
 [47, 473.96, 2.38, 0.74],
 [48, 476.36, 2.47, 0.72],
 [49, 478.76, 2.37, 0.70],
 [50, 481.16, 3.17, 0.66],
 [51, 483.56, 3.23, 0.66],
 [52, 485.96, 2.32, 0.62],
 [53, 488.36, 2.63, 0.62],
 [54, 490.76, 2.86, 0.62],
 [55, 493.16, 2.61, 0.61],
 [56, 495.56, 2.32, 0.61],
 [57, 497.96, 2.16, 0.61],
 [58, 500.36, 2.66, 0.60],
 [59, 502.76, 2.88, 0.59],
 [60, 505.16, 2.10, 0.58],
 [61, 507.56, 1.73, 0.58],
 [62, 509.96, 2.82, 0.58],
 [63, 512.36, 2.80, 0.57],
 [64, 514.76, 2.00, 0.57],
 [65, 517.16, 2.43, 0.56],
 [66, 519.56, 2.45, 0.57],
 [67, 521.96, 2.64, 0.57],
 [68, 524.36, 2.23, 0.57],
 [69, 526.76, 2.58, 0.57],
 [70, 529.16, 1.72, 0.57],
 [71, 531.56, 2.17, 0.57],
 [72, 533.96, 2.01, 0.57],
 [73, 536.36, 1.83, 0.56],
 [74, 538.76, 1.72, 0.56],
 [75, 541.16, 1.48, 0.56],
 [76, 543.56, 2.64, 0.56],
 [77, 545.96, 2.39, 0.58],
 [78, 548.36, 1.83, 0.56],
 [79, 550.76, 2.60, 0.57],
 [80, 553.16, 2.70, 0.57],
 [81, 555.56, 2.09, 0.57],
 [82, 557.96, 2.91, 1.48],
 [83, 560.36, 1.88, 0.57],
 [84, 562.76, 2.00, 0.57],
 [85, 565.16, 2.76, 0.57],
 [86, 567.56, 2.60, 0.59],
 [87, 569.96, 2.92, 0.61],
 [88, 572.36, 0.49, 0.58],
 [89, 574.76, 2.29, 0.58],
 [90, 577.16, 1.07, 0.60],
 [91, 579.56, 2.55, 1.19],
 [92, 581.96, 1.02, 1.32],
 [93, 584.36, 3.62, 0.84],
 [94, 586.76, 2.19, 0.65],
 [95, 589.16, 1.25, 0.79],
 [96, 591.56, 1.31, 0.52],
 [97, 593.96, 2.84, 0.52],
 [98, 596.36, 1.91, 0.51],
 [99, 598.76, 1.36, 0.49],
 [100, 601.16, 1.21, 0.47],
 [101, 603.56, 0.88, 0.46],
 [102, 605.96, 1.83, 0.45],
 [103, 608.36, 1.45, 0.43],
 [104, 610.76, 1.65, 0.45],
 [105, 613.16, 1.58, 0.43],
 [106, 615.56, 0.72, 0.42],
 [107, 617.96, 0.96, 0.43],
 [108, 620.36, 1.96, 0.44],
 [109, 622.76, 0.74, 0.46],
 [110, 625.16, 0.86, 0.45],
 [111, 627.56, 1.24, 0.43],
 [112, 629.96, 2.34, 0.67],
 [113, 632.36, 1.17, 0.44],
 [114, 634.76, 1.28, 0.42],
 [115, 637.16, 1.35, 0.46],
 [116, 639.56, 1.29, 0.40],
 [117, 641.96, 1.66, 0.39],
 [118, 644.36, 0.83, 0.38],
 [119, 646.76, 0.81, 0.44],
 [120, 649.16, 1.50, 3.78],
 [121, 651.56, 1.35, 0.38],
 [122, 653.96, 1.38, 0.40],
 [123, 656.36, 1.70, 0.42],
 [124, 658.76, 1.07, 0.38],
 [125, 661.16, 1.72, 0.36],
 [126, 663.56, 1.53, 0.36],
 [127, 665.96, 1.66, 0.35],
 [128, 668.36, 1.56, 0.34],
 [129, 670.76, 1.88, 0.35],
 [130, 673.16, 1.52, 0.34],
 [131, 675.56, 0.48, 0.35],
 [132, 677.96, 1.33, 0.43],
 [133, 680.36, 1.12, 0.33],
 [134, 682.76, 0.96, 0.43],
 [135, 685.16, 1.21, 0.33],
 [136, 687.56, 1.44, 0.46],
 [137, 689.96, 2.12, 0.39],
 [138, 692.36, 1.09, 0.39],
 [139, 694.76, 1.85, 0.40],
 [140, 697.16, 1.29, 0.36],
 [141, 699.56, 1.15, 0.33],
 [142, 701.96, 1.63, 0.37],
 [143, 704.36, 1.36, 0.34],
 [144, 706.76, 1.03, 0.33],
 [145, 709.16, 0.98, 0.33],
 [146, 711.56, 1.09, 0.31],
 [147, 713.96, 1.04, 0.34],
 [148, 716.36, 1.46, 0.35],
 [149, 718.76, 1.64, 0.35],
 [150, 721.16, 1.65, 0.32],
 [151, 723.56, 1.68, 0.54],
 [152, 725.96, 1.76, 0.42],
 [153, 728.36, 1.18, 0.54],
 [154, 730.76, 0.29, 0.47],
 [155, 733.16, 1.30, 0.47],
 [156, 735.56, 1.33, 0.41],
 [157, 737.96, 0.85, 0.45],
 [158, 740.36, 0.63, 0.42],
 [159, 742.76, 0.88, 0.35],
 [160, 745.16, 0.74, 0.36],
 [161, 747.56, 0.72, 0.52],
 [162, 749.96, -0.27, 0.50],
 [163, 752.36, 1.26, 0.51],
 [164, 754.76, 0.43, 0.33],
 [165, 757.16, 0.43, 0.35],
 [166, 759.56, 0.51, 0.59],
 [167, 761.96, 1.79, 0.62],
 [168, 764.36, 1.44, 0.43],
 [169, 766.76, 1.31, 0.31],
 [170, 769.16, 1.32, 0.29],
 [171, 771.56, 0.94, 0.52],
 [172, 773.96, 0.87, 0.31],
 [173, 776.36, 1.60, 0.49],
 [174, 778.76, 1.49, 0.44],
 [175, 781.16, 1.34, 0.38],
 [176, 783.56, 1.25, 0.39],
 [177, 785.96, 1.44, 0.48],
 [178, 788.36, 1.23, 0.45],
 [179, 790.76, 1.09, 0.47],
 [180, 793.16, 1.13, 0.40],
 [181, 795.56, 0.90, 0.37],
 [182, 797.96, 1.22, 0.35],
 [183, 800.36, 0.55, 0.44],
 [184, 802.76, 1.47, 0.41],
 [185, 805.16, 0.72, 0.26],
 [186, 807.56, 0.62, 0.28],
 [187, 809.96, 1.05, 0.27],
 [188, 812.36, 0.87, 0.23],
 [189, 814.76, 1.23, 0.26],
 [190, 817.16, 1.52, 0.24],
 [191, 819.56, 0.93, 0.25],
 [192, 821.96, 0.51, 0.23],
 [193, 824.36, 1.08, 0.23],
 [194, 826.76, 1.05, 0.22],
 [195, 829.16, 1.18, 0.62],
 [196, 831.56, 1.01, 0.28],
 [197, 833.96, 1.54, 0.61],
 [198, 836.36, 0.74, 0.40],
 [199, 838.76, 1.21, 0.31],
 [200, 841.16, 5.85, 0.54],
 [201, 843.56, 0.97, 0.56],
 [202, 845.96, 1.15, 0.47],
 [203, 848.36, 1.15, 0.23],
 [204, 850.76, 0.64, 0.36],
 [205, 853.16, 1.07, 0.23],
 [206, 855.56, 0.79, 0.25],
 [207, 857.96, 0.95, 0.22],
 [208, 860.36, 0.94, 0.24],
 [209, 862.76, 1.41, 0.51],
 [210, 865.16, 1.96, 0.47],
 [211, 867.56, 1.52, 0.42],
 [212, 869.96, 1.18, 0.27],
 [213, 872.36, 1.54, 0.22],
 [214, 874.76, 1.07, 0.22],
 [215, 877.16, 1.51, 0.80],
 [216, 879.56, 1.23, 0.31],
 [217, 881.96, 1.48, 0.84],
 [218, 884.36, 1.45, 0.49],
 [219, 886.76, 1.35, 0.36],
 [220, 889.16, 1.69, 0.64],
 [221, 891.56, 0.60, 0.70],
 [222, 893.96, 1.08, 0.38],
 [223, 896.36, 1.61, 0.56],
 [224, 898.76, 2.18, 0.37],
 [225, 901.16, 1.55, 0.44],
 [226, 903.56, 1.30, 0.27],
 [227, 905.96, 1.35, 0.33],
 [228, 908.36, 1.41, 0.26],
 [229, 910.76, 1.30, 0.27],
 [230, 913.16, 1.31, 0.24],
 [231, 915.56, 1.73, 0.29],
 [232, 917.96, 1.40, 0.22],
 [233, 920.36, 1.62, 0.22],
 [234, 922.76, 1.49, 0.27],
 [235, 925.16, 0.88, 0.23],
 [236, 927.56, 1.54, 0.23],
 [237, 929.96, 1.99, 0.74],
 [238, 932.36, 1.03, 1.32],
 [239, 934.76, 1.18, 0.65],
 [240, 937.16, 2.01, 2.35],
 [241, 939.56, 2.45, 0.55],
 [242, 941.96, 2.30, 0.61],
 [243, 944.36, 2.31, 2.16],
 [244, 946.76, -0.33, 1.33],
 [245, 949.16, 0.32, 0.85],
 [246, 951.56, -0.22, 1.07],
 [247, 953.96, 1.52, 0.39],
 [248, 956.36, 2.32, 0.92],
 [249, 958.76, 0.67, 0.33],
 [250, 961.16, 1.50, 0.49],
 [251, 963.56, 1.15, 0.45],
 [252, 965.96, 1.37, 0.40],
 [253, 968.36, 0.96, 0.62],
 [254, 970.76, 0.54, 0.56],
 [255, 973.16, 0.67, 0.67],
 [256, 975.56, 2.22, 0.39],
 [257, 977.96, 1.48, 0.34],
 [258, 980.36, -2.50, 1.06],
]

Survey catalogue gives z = 1.25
